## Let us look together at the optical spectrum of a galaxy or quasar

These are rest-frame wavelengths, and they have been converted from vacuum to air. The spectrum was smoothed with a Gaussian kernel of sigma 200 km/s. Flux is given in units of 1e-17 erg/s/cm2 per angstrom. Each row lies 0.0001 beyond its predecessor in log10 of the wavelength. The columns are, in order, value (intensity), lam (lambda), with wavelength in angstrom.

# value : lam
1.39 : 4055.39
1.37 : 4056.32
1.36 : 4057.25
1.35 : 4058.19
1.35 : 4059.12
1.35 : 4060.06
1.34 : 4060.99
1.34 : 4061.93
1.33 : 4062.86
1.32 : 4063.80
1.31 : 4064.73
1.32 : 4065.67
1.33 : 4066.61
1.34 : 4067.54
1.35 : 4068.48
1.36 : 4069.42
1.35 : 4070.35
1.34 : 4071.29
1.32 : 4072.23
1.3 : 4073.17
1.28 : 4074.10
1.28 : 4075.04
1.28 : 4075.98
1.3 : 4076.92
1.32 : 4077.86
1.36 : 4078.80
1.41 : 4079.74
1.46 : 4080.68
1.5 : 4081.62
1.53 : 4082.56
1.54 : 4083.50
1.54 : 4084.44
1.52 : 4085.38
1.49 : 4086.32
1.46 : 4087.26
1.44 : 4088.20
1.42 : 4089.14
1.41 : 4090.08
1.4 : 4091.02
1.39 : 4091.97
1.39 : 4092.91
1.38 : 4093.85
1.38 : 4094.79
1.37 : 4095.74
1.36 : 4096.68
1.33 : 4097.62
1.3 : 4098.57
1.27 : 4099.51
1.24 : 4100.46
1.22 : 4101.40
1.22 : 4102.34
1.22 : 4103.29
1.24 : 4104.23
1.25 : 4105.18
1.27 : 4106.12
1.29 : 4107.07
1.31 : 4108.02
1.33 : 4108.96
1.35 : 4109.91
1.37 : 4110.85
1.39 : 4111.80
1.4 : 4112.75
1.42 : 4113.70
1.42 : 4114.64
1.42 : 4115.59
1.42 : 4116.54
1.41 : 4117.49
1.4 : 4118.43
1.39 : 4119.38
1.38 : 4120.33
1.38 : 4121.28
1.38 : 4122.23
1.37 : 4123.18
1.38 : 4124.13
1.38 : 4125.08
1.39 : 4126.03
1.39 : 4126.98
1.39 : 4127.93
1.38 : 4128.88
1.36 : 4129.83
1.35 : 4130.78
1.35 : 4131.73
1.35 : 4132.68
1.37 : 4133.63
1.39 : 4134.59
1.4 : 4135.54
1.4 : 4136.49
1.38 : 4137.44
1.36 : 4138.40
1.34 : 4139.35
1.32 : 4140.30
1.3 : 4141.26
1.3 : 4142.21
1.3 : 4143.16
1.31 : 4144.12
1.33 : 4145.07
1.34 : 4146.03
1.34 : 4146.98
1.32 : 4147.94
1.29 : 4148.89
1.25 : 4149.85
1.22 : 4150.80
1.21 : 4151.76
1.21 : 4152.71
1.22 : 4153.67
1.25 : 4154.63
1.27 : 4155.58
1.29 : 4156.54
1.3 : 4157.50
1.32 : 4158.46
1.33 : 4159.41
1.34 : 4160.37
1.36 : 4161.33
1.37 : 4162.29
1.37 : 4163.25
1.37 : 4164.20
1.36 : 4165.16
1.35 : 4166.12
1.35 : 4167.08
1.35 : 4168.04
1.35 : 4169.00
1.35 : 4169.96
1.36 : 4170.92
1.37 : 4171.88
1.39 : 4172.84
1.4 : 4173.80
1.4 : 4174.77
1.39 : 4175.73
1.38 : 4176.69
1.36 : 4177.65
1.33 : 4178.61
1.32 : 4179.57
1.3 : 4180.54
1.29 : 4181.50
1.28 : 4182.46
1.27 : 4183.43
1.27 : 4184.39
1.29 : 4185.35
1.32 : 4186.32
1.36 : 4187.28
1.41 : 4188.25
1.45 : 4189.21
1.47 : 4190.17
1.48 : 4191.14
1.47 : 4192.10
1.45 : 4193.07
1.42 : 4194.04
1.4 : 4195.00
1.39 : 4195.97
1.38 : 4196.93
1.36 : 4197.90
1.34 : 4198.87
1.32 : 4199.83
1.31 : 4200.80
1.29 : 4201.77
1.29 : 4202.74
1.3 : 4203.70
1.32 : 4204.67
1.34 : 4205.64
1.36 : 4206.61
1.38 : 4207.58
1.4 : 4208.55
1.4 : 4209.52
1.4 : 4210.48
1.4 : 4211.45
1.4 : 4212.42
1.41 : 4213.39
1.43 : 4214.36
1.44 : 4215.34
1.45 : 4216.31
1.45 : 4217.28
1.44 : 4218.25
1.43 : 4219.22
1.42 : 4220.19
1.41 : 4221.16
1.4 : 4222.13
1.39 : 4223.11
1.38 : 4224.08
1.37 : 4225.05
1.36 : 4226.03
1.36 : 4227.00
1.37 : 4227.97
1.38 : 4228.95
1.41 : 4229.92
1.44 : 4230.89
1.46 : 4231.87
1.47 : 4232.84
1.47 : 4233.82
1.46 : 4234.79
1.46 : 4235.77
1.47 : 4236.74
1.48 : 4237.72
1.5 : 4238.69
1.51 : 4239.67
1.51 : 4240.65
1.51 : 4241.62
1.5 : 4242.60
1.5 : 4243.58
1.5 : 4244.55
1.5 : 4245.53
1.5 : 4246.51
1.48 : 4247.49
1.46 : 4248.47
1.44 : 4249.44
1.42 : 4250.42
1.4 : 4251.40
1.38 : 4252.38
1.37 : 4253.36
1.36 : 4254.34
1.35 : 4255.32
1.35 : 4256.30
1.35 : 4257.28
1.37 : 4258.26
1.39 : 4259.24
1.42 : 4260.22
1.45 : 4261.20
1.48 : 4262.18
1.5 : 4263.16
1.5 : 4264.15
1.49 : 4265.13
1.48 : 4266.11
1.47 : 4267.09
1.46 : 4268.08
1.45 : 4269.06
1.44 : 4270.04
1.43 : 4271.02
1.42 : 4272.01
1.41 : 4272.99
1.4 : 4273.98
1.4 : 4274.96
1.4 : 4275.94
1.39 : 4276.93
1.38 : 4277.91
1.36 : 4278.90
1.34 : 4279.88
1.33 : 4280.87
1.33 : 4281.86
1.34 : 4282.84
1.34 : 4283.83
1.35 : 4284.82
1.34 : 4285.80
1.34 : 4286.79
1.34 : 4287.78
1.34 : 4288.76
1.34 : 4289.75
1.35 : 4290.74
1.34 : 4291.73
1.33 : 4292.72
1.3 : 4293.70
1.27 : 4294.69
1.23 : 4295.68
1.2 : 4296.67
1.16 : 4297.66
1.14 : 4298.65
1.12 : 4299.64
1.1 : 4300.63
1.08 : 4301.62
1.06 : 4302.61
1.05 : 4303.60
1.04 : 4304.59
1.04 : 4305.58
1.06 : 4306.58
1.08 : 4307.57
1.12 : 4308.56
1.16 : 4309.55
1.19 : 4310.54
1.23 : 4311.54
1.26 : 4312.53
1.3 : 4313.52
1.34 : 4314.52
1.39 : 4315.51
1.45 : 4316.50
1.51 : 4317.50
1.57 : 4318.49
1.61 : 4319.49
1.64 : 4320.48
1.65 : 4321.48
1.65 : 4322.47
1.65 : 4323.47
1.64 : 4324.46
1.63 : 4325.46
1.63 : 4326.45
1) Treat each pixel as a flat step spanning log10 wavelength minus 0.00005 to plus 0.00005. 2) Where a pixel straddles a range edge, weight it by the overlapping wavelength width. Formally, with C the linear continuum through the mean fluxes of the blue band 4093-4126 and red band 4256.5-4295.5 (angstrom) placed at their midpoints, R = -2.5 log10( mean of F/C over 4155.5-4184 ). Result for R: 0.01 mag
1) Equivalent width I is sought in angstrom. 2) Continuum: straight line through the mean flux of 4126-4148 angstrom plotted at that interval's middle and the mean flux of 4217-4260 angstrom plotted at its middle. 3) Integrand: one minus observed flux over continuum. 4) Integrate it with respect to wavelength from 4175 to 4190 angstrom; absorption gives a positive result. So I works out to 0.5 angstrom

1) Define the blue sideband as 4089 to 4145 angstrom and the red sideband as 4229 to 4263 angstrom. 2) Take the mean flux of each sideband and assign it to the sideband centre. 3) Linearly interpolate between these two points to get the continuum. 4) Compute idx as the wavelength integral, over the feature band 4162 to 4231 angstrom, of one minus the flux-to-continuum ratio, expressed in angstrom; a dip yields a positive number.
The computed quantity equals 1.70 angstrom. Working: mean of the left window 1.35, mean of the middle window 1.37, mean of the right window 1.44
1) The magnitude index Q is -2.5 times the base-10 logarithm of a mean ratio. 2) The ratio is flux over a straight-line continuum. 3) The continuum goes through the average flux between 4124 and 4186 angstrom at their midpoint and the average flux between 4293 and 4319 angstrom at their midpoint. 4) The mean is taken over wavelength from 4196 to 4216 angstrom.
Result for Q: -0.06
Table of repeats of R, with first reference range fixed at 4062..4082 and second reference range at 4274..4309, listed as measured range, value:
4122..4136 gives -0.05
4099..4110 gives 0.05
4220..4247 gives -0.14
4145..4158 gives 0.03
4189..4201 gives -0.09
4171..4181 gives -0.05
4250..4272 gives -0.13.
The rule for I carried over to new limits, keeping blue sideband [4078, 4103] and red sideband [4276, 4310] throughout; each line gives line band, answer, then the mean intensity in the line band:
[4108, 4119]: -0.1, 1.39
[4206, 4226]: -1.7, 1.41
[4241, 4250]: -1.5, 1.49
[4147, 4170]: 0.6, 1.31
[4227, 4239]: -1.5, 1.44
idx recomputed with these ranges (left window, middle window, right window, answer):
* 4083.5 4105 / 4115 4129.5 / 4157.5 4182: -0.31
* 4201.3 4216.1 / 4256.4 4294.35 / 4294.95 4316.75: -4.82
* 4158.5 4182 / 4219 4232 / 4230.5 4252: 0.46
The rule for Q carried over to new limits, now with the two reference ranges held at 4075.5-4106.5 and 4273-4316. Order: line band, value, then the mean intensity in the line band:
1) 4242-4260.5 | -0.11 mag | 1.42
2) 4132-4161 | 0.02 mag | 1.31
